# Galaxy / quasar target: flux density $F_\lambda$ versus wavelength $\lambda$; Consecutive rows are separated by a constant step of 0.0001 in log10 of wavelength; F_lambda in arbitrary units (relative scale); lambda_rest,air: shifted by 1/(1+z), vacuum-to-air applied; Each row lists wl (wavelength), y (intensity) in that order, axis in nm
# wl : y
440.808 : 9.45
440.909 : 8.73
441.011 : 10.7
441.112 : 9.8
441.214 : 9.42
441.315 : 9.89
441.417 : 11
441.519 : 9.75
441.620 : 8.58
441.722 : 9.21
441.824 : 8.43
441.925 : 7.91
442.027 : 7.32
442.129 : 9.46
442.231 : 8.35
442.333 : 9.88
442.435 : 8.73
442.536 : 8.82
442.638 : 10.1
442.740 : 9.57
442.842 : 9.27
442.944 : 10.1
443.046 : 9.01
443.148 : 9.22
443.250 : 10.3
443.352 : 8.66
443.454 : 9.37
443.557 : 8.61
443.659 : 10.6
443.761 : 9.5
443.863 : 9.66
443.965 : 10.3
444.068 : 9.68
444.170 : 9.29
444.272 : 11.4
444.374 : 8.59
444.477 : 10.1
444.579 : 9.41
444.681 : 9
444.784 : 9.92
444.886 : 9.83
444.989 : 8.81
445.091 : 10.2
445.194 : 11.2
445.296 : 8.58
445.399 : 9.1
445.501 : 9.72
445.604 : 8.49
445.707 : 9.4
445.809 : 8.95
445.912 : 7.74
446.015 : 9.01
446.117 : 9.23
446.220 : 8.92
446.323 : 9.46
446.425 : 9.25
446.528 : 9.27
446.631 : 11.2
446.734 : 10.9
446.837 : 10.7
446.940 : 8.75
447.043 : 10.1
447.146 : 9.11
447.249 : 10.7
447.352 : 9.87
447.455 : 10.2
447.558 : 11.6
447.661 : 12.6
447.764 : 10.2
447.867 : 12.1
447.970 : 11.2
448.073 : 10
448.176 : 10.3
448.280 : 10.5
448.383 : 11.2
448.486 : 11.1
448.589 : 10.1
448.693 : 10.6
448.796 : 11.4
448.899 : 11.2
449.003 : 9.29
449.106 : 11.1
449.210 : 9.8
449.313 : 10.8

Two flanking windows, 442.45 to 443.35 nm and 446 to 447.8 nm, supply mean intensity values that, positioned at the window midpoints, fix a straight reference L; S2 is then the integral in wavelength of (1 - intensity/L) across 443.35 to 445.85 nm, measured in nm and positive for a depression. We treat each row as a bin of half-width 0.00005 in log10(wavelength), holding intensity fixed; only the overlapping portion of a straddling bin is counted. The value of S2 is 0.05 nm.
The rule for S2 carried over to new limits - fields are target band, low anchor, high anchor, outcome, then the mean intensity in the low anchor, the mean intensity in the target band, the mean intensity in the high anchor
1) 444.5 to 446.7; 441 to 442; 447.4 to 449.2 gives 0.19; 9.37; 9.39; 10.8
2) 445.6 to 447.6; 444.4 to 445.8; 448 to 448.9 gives 0.07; 9.48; 9.66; 10.7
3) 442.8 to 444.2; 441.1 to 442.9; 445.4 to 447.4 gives -0.04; 9.18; 9.54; 9.5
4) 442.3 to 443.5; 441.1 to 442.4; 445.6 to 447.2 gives -0.03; 9.12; 9.42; 9.43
